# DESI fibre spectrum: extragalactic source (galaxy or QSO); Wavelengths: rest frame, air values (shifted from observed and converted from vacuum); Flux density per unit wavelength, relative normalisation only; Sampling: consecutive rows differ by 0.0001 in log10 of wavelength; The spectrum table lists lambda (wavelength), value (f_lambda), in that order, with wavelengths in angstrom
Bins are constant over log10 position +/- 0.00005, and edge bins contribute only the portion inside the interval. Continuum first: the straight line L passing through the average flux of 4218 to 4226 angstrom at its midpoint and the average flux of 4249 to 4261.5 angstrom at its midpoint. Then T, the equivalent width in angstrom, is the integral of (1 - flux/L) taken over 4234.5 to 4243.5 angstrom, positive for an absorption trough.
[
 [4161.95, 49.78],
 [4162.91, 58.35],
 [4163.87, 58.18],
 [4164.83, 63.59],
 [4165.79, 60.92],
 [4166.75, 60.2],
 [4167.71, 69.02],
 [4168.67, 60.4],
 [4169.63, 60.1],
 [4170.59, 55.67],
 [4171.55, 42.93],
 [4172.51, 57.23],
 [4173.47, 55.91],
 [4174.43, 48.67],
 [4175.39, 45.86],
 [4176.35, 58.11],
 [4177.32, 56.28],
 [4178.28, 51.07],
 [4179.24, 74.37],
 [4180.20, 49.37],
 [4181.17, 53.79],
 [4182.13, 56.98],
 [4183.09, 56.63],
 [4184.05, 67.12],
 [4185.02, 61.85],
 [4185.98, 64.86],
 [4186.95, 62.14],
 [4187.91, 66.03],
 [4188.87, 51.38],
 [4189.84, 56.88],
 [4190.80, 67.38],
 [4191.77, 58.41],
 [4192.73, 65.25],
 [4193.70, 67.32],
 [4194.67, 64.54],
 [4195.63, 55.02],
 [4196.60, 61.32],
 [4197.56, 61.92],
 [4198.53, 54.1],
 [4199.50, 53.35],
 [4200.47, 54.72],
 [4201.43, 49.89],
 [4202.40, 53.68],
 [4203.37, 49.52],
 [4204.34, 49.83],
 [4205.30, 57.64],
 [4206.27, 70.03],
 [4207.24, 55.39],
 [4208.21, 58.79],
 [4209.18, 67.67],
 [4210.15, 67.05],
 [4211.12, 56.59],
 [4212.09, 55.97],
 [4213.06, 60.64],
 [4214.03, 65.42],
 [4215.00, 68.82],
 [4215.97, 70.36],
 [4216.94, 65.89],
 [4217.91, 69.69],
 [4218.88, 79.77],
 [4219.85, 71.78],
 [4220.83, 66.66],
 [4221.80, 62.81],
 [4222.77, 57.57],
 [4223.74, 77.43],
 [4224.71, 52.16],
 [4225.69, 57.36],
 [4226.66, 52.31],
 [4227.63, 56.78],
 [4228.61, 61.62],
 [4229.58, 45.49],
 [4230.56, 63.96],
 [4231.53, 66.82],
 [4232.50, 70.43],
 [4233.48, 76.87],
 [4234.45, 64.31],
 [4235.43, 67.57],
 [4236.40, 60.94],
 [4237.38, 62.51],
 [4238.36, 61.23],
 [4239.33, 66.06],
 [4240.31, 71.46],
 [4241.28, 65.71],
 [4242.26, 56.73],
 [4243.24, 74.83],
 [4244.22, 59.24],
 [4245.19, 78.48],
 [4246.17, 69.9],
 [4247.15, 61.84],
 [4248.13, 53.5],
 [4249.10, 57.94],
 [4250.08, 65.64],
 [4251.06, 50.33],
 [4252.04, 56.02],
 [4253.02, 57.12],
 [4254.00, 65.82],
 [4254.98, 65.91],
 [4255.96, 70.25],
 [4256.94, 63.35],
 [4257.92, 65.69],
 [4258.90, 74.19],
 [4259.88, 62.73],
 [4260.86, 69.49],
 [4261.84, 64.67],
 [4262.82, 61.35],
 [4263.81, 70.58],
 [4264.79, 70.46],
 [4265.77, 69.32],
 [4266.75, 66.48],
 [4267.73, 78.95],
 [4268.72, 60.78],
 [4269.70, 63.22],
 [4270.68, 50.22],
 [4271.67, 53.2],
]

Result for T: 0.0 angstrom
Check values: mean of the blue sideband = 66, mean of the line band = 64.9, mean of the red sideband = 63.6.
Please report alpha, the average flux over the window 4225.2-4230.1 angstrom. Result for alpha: 54.7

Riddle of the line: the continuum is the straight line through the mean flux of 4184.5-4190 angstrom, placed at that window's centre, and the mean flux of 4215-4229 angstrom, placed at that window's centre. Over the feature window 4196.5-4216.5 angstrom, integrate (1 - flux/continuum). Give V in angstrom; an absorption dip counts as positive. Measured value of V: 1.19 angstrom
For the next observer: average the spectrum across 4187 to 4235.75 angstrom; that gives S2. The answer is 61.6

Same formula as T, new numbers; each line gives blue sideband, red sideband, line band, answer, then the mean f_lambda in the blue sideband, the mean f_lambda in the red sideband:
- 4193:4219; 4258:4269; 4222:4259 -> 1.1 angstrom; 60.7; 68.1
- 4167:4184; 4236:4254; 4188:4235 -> -1.4 angstrom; 56.4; 62.8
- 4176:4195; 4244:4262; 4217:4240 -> -0.5 angstrom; 60.4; 63.9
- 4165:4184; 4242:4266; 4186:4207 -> 0.1 angstrom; 56.9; 64.6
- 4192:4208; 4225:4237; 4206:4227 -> -1.5 angstrom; 57.7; 61.9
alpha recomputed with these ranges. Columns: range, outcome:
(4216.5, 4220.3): 71.9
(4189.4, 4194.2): 63.1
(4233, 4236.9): 67.4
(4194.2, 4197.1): 60.5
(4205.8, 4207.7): 62.7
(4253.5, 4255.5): 65.9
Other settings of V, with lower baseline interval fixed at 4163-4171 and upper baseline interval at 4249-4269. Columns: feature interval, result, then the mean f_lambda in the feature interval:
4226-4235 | 0.3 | 62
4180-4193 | 0.4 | 60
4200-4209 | 1.0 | 55.9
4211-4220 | -0.5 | 66.7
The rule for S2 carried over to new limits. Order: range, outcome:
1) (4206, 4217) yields 63.3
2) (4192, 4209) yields 58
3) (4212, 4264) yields 64.3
